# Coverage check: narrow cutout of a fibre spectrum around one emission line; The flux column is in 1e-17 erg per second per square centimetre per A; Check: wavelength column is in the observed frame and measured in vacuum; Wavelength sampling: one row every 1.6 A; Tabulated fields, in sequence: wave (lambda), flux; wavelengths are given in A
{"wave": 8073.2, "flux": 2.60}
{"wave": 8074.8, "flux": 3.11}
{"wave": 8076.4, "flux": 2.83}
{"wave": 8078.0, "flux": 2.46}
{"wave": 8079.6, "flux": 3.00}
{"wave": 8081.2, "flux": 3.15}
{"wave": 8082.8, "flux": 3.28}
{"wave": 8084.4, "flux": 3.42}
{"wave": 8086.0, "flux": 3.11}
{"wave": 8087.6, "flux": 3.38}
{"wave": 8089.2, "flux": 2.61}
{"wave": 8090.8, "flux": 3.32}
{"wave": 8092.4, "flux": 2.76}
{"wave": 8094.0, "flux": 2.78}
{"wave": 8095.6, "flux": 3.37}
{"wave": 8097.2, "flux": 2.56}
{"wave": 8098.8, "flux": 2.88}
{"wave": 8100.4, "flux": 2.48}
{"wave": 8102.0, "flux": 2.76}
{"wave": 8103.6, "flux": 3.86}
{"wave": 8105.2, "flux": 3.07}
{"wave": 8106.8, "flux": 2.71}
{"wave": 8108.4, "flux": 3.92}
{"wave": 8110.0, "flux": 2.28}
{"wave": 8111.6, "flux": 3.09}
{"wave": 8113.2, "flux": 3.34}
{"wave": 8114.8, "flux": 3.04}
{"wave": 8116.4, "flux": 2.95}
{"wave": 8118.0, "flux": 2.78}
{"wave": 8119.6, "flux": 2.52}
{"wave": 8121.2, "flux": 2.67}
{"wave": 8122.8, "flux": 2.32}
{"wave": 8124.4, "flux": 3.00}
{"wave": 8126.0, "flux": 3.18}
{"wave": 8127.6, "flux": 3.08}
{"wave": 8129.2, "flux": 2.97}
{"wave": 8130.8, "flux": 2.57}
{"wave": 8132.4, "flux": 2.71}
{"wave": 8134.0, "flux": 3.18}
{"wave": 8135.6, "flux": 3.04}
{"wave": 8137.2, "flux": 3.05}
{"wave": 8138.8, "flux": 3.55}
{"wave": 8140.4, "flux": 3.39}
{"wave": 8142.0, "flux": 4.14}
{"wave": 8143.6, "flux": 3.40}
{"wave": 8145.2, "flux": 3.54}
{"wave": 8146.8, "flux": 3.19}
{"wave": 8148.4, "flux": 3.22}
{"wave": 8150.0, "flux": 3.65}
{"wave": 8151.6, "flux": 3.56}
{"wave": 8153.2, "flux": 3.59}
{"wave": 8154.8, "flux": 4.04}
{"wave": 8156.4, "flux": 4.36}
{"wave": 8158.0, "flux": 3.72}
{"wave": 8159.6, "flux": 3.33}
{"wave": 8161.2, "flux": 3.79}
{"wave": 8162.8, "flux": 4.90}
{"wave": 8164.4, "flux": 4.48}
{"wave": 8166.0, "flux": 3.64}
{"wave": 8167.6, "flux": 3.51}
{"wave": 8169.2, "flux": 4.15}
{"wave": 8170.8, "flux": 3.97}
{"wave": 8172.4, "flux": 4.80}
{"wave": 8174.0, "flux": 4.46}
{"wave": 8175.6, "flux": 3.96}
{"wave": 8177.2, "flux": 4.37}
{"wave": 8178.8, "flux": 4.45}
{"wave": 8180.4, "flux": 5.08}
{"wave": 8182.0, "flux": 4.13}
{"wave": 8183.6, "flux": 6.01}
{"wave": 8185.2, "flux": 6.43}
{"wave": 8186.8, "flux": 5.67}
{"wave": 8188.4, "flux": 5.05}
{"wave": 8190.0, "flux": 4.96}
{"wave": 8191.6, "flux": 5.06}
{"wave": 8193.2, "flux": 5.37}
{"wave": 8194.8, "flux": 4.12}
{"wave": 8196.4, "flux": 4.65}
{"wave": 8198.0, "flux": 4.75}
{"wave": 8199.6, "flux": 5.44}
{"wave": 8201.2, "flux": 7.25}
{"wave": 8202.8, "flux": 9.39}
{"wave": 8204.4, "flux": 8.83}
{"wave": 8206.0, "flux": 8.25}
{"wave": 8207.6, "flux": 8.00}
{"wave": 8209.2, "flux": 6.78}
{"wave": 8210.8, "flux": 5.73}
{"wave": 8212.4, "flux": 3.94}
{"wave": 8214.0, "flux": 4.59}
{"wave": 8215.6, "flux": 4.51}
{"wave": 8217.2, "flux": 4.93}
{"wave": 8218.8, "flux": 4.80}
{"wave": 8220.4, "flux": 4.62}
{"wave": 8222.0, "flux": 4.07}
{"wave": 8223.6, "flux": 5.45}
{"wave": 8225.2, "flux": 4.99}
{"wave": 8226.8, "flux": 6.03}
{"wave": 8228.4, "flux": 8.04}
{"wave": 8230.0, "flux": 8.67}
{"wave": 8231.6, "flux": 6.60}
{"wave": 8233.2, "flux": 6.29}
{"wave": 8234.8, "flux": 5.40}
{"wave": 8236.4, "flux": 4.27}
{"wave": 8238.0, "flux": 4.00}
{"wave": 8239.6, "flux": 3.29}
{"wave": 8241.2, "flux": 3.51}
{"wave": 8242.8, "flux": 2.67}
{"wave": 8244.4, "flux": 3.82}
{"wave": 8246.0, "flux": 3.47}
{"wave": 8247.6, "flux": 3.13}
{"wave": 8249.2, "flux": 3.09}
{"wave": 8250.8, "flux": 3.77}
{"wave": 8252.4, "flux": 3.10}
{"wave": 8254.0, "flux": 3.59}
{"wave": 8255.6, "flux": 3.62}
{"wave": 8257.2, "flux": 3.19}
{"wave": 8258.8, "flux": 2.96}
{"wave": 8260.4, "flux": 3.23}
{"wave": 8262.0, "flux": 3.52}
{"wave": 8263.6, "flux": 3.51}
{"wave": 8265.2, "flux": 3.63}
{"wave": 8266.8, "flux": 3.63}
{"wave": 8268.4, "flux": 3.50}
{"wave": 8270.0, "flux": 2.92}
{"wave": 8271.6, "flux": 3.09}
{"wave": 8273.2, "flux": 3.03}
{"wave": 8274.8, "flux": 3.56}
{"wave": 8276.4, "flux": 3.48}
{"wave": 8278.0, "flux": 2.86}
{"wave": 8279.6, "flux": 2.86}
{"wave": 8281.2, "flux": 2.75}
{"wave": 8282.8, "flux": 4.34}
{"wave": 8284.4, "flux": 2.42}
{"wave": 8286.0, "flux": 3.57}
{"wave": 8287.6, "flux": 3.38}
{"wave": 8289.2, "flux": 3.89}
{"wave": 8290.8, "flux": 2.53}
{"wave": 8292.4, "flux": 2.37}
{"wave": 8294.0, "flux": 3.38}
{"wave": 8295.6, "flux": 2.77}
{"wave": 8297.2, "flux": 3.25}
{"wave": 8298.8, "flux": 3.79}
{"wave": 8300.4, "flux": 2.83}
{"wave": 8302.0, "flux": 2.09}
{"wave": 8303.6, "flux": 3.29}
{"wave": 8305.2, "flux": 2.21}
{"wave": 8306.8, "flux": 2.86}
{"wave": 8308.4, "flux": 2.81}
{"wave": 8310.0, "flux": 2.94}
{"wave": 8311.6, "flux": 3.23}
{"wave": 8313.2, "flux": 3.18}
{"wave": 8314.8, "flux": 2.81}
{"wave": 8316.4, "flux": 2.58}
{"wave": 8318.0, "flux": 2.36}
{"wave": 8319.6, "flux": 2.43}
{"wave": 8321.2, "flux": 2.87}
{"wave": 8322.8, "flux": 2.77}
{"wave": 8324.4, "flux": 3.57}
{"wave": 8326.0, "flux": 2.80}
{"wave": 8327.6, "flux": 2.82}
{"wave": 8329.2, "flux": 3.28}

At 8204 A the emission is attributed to H-alpha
